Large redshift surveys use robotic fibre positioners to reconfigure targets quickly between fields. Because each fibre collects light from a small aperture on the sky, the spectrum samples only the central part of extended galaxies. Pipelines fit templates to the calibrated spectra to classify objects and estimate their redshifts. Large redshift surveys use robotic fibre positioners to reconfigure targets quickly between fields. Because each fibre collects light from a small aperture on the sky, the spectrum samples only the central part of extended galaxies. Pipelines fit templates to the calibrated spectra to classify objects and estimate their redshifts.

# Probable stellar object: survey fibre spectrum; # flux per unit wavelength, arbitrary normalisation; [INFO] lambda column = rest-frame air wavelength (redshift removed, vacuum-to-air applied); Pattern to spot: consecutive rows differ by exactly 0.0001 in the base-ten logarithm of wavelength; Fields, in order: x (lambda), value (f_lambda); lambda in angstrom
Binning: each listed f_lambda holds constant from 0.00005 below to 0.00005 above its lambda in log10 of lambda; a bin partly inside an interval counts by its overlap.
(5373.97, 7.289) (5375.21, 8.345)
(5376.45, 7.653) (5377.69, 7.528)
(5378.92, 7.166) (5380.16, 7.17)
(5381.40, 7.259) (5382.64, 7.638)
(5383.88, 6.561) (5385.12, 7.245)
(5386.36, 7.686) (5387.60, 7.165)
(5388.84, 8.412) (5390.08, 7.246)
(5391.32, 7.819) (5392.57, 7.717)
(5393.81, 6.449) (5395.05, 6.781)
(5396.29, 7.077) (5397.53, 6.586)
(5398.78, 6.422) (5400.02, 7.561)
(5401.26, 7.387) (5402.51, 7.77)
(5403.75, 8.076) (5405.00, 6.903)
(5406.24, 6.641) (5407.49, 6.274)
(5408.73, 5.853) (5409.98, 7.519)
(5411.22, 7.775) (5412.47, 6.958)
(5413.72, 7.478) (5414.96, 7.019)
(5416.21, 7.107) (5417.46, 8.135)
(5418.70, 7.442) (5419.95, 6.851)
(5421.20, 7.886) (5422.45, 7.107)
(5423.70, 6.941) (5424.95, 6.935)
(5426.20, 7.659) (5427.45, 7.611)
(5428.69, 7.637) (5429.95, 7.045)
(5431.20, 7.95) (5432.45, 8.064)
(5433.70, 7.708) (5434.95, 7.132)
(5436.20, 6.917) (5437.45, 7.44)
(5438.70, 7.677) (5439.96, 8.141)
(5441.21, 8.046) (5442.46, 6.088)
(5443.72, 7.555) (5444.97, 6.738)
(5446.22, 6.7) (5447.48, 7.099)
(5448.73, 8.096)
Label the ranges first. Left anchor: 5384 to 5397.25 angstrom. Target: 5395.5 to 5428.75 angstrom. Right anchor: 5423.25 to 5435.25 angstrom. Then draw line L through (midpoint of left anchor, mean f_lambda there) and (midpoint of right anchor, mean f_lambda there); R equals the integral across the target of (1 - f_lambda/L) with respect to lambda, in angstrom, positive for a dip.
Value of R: 0.9 angstrom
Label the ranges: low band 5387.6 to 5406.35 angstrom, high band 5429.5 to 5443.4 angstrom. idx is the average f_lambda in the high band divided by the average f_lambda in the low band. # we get 1.03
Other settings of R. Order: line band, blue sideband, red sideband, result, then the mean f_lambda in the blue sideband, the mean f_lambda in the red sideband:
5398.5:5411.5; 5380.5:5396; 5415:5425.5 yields 0.3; 7.32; 7.28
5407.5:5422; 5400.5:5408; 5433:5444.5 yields 0.1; 7.19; 7.41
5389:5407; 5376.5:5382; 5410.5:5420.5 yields 0.3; 7.32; 7.35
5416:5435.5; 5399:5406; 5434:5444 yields -0.2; 7.43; 7.38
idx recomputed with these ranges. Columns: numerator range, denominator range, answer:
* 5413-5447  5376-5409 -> 1.02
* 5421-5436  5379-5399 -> 1.03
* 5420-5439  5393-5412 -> 1.06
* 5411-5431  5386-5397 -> 1.00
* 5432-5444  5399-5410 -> 1.06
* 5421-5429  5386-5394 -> 0.98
